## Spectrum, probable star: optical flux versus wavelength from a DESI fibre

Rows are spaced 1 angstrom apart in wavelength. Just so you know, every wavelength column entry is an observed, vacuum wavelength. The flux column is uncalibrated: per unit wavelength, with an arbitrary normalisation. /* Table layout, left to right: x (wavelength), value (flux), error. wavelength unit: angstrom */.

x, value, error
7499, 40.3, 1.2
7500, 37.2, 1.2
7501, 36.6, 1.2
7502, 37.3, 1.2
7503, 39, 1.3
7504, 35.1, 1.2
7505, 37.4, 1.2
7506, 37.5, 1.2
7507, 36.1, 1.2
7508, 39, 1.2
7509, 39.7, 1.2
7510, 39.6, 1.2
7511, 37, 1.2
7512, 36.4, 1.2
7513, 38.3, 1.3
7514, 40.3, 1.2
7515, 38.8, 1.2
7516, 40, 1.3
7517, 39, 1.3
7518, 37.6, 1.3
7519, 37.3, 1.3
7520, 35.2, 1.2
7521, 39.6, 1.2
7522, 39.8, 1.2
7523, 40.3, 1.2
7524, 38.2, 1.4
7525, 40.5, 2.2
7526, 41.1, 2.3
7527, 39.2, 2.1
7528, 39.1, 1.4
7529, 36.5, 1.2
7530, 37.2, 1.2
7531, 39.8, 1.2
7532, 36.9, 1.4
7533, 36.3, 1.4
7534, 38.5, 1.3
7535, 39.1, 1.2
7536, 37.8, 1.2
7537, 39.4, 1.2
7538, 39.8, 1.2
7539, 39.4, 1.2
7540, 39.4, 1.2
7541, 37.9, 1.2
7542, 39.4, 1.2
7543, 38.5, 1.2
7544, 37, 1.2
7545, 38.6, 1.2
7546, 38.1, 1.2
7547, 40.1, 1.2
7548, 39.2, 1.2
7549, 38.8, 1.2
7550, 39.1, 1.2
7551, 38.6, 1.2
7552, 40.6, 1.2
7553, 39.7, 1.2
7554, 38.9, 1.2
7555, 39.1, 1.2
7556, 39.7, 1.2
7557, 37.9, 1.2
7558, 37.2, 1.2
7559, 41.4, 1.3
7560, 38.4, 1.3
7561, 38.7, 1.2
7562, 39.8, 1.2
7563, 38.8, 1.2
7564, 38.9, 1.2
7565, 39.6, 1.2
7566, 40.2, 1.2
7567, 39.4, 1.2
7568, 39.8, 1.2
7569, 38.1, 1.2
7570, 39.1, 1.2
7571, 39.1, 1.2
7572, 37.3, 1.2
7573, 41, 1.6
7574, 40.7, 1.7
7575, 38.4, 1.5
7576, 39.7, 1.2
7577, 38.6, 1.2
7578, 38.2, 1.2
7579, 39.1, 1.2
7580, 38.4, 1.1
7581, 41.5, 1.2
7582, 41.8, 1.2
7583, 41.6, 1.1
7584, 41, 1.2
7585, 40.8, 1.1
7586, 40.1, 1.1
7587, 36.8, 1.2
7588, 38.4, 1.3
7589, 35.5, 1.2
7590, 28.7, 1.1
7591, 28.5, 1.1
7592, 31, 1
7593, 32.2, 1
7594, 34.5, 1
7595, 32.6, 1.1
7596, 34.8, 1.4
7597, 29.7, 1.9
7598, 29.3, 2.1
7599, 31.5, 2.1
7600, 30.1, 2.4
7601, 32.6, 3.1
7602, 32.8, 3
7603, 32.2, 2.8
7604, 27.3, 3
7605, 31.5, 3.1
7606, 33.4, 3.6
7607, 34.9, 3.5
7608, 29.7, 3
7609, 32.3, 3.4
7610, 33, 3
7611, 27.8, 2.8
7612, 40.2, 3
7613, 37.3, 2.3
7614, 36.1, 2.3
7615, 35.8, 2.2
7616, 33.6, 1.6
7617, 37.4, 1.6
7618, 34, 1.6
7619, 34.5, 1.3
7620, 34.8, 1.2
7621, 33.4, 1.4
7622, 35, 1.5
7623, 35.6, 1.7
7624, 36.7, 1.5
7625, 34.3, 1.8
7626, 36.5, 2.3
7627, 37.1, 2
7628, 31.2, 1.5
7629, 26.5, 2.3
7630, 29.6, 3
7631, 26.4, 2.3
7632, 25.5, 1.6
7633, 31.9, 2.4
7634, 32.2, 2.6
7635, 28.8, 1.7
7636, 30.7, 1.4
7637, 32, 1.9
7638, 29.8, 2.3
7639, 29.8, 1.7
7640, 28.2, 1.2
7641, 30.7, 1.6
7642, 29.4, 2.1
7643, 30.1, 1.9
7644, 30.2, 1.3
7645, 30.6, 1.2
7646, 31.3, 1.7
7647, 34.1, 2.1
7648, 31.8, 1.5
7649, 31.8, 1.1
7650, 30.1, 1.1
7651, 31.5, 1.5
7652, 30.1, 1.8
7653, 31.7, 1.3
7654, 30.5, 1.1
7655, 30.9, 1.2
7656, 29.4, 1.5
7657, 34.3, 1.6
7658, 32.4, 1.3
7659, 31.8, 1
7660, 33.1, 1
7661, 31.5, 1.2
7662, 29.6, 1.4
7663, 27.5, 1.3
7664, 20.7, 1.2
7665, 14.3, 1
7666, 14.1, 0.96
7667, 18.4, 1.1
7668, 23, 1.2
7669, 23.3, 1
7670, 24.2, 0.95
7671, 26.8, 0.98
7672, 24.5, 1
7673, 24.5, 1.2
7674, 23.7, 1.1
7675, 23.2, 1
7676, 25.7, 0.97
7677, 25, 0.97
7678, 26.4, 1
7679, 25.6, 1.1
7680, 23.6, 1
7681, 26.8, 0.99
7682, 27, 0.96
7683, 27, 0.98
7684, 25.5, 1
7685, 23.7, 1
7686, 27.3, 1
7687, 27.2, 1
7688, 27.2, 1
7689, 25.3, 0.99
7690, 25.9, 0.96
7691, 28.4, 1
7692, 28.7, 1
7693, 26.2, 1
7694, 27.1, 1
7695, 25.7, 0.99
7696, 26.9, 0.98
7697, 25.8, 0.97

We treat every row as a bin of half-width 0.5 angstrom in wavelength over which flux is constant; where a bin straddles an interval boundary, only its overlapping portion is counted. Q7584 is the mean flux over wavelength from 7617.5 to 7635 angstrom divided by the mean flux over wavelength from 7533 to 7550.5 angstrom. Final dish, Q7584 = 0.8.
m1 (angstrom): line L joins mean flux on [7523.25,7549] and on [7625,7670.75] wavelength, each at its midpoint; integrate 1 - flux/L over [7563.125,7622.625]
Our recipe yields -3.2 angstrom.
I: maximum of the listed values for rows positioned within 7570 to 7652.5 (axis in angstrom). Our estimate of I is 41.8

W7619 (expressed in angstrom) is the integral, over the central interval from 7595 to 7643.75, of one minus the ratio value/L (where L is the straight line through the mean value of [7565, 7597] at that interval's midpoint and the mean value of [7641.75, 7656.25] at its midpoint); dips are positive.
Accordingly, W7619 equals 2.25 angstrom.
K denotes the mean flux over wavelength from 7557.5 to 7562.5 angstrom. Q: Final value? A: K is 39.1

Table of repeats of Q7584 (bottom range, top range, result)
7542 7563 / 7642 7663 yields 0.80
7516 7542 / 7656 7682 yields 0.66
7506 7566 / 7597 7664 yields 0.82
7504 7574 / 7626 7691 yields 0.72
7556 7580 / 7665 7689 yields 0.62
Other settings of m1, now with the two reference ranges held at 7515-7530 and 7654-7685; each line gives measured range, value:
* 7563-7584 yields -3.2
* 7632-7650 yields -1.5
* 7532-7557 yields -1.4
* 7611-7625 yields -2.3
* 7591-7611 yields 0.1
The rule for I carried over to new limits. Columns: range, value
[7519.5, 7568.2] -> 41.4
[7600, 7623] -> 40.2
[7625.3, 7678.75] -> 37.1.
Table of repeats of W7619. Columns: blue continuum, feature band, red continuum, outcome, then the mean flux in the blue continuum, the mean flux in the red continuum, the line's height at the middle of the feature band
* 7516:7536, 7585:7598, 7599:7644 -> 0.2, 38.5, 32.3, 34.2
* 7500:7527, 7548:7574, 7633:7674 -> -3.1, 38.3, 28.5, 35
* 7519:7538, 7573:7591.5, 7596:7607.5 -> -2.7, 38.6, 31.5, 33.4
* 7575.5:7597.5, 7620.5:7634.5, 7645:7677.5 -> -0.3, 36.5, 27.4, 31.5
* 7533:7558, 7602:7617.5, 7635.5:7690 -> -0.4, 38.9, 27.6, 32.7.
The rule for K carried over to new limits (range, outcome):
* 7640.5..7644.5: 30.1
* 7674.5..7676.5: 24.4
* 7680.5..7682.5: 26.9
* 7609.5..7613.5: 34.6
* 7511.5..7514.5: 38.3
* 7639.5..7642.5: 29.4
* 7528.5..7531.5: 37.8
